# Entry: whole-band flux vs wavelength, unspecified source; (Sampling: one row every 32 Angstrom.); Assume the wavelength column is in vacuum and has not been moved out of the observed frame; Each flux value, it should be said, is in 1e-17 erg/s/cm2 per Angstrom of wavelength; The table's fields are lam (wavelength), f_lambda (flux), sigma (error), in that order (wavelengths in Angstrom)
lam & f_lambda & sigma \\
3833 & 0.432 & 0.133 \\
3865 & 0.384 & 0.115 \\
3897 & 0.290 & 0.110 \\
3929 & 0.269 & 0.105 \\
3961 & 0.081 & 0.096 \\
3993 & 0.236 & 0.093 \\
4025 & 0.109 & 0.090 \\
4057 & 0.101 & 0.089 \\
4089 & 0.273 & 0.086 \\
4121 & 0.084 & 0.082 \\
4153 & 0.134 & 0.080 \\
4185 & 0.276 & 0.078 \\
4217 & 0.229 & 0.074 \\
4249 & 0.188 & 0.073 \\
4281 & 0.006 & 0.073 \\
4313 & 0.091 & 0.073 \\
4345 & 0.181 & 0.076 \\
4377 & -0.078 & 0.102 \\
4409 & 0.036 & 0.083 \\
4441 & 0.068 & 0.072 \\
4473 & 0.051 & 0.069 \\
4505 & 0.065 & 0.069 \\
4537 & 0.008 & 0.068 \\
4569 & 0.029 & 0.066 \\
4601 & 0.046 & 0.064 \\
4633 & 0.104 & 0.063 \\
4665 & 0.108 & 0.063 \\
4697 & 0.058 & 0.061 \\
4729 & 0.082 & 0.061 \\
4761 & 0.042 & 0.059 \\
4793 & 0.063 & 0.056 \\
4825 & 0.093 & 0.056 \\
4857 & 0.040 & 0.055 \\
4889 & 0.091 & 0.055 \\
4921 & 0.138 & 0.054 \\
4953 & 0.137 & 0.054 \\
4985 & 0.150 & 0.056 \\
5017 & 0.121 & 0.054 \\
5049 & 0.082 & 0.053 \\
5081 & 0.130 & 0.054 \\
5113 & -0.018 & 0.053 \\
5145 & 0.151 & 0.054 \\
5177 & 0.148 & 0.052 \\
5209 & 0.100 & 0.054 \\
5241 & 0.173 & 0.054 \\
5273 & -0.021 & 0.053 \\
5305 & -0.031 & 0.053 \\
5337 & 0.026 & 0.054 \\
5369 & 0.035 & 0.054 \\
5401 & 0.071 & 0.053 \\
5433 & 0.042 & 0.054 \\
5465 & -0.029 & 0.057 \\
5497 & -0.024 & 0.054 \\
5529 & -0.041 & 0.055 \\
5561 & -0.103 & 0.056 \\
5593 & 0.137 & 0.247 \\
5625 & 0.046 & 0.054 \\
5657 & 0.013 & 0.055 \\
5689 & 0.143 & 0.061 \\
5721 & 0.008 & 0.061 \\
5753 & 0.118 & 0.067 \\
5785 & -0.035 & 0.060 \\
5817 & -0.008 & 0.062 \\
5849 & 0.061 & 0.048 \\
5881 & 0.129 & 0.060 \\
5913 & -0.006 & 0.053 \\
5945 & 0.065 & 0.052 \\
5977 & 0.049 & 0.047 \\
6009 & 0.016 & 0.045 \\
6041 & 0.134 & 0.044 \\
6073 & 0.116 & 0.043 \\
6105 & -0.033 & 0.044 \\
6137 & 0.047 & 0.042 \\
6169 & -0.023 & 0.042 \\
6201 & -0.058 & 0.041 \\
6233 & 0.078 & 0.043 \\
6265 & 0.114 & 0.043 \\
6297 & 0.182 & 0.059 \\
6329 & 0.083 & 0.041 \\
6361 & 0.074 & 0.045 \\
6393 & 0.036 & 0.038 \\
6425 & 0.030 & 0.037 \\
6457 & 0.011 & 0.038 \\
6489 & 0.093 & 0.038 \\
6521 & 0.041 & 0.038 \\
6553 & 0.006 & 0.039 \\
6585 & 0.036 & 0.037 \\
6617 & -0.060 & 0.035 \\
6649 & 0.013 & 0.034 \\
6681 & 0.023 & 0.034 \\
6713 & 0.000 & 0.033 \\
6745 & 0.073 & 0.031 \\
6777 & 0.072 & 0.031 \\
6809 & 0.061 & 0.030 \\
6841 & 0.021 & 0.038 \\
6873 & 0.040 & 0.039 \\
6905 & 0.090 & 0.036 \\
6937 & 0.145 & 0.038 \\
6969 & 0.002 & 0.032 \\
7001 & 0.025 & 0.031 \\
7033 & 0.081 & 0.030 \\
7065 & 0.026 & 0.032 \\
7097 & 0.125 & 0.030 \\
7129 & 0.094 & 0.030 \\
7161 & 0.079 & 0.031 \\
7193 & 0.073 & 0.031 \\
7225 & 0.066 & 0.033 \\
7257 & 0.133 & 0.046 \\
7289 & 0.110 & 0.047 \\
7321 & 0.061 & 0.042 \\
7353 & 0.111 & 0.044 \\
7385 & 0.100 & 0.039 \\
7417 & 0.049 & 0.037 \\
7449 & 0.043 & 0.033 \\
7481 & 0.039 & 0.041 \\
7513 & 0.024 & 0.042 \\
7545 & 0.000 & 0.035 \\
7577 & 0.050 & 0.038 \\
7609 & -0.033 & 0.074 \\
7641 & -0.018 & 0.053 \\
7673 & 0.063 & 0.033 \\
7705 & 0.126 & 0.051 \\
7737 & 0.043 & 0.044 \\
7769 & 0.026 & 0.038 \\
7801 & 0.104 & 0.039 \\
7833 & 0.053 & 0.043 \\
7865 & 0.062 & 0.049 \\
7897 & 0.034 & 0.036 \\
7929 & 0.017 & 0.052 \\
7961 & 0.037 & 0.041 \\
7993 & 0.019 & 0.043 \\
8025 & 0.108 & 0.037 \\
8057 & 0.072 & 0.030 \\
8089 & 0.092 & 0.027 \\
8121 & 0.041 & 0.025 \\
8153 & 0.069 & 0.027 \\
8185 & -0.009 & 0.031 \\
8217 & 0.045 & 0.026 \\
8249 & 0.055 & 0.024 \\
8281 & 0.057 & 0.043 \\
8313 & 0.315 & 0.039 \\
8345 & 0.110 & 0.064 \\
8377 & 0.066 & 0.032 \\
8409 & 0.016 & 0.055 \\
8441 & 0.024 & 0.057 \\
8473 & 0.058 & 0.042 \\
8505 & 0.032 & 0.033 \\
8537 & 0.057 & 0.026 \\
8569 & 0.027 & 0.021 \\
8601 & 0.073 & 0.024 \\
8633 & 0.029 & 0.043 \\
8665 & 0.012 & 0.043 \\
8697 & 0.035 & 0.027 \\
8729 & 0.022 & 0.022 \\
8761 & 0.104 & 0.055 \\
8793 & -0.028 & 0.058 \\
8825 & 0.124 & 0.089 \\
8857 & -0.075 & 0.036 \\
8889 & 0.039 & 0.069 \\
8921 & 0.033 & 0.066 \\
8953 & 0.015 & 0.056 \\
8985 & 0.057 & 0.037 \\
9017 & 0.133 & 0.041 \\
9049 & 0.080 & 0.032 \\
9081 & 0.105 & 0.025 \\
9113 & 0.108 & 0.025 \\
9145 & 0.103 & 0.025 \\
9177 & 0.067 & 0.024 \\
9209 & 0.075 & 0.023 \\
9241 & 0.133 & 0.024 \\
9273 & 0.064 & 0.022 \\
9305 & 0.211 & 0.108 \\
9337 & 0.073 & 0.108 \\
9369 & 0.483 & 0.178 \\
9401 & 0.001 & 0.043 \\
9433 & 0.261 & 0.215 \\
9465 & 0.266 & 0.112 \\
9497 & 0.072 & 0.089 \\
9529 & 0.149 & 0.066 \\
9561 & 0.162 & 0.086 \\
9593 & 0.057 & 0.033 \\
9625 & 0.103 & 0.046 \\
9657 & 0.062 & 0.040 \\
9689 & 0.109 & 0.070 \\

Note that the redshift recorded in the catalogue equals 1.231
